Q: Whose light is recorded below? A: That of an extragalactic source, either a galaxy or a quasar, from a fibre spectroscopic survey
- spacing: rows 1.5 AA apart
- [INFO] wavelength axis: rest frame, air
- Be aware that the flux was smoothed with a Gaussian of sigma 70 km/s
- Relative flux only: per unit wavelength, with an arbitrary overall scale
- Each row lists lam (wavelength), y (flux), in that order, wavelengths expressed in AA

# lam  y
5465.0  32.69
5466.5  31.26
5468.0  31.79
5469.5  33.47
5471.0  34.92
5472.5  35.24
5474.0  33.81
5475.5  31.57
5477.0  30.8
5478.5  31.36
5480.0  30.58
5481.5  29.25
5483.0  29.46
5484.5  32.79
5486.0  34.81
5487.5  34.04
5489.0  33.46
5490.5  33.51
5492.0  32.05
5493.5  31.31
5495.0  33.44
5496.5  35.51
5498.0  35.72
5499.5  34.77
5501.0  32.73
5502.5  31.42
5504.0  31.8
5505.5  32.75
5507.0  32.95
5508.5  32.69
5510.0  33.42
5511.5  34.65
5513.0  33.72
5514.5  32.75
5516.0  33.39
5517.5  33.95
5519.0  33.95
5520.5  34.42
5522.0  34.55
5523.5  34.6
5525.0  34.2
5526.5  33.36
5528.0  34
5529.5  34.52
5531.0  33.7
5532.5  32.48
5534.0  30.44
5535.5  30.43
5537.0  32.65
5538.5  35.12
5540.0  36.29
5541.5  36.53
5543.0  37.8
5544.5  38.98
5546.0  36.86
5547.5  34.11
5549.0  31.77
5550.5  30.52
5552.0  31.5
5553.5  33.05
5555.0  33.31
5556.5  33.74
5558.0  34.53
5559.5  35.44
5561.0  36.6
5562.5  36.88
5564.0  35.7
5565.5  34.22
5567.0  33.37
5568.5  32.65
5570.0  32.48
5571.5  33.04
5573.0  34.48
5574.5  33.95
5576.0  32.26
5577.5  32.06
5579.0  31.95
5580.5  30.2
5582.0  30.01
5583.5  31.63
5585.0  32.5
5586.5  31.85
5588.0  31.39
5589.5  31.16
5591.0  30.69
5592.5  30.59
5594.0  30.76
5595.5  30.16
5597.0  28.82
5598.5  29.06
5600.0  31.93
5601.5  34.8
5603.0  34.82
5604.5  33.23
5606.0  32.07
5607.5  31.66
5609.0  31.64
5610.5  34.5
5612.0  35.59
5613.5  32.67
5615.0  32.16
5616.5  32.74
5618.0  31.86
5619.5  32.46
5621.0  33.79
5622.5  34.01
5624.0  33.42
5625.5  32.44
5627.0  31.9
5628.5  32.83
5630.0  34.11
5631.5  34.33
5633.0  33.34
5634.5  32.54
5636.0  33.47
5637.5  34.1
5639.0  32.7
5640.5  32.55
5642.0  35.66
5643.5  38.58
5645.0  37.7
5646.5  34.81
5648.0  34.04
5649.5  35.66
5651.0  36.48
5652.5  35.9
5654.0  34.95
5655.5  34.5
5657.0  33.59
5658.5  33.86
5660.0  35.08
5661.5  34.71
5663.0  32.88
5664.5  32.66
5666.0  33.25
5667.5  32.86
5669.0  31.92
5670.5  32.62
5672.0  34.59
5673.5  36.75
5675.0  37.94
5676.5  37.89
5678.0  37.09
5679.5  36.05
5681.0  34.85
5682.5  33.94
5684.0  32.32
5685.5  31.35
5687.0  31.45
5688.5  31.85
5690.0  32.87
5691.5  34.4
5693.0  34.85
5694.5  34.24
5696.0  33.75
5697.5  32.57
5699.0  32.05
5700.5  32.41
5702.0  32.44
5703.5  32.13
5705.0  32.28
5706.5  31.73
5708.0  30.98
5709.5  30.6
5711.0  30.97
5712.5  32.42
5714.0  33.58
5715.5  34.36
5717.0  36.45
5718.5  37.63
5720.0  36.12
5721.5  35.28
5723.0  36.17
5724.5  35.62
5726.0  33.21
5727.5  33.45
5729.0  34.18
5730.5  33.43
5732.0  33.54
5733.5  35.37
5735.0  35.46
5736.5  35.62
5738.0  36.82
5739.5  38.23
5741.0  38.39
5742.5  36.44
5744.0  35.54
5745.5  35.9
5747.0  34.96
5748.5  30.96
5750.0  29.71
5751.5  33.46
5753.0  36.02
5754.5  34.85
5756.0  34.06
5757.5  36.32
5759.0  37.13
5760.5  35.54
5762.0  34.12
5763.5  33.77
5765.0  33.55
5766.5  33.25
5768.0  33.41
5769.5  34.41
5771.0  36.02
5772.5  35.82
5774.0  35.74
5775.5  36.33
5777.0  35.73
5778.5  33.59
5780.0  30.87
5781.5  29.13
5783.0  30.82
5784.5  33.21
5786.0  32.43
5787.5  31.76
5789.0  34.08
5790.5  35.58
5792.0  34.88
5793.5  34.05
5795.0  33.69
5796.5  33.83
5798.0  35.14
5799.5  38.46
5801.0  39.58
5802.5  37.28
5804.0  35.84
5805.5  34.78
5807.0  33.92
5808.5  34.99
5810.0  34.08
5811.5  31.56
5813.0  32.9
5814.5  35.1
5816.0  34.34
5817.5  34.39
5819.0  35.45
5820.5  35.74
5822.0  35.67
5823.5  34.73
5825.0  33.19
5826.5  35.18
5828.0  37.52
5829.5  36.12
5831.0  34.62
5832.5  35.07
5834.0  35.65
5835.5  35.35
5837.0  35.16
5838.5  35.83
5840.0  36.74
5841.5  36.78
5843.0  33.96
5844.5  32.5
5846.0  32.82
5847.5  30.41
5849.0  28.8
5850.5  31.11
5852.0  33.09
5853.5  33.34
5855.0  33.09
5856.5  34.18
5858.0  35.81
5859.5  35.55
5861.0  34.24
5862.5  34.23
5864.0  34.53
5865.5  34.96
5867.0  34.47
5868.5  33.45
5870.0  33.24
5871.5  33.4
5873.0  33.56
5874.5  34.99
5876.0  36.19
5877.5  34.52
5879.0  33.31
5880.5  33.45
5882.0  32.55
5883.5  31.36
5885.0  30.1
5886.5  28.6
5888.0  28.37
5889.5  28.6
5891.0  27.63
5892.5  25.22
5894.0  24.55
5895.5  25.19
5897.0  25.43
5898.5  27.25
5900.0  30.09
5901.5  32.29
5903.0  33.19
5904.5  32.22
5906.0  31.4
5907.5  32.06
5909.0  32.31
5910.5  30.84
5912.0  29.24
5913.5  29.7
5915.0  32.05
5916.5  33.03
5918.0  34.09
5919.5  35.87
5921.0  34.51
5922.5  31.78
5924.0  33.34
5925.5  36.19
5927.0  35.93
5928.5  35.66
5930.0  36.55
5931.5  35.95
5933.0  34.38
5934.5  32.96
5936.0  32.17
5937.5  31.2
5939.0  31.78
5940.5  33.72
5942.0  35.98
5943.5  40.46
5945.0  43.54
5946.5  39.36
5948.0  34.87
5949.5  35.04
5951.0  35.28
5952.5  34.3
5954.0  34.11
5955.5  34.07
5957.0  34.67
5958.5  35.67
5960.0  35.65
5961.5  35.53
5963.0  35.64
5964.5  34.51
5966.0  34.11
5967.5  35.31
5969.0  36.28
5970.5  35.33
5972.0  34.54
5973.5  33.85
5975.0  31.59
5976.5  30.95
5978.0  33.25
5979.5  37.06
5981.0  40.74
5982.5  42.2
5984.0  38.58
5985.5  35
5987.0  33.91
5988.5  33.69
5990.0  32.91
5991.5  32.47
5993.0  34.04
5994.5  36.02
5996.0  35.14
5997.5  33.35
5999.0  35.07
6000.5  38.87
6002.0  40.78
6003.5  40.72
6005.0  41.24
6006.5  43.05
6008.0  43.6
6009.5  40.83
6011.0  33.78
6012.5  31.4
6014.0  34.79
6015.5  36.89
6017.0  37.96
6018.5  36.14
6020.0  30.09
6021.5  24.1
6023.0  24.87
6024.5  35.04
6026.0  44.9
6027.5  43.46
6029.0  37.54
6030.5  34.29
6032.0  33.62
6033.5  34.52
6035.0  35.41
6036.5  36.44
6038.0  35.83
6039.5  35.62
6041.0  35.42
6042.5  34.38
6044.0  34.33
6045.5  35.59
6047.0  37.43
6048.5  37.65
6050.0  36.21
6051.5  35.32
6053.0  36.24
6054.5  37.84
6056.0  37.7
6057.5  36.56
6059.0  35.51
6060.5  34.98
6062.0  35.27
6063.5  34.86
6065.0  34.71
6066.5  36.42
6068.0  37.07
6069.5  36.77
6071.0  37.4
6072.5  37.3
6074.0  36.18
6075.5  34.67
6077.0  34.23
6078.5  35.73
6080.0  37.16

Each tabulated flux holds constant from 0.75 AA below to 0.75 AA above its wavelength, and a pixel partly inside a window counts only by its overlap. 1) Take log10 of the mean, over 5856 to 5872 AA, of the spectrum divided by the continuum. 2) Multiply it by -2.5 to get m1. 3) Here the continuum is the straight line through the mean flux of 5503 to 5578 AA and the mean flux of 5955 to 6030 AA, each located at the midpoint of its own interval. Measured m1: 0.03 mag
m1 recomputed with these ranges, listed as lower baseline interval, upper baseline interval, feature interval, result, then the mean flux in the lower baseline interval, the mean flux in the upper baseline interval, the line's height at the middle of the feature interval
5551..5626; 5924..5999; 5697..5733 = 0.002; 32.7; 35.2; 33.6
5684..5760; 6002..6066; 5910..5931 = 0.058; 34.1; 36.2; 35.4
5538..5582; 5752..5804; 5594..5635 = 0.049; 34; 34.6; 34.2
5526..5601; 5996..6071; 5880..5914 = 0.191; 33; 36.2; 35.3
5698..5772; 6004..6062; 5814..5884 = 0.022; 34.3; 36.1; 35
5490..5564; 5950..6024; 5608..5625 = 0.033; 33.9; 35.4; 34.2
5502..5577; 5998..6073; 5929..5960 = 0.016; 33.8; 36.3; 35.9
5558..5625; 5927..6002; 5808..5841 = -0.021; 32.7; 35.3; 34.3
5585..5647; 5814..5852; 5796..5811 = -0.047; 32.9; 34.5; 34.2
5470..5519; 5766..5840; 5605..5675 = -0.003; 33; 34.6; 33.8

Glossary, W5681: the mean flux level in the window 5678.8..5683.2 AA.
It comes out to 34.9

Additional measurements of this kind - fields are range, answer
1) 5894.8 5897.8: 25.3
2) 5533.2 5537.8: 31.2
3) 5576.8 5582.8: 31.1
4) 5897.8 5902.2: 29.9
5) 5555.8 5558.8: 34.2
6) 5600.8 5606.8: 33.7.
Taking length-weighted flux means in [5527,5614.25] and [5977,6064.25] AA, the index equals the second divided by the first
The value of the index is 1.09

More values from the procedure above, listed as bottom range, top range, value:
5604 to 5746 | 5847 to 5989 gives 0.98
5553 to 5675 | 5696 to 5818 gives 1.03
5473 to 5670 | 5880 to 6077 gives 1.04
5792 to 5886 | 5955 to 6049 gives 1.04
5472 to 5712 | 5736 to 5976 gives 1.02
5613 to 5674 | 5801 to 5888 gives 1.01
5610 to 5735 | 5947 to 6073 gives 1.06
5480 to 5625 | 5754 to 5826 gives 1.04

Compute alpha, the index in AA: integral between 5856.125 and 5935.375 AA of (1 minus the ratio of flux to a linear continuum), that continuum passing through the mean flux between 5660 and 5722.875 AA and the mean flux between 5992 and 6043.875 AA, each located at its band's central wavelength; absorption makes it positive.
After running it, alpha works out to 6.48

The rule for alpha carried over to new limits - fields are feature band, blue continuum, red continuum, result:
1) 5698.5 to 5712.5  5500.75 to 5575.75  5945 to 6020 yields 1.2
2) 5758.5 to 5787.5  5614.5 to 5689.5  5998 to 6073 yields 0.8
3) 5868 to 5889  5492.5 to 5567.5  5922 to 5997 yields 1.4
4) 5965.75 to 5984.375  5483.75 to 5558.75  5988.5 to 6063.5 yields 0.1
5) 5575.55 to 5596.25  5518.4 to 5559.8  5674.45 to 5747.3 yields 1.7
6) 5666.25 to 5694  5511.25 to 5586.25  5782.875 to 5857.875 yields -0.1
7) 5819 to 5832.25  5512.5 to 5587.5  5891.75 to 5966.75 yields -0.8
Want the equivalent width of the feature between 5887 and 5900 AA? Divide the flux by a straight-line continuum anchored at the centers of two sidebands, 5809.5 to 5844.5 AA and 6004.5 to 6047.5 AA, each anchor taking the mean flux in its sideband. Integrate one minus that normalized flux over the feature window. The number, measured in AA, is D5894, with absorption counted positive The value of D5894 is 3.13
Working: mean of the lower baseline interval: 35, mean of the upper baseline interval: 35.9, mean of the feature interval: 26.8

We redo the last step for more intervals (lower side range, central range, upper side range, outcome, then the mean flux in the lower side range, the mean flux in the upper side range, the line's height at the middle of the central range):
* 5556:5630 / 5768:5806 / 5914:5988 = -0.5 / 32.7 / 35.1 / 34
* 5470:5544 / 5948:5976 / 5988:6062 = 0.7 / 33.4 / 36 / 35.7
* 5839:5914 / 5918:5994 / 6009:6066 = -3.3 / 31.9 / 35.4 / 33.7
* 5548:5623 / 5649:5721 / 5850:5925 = -3.2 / 32.6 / 32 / 32.4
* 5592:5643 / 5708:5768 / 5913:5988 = -1.8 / 32.8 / 35.1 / 33.6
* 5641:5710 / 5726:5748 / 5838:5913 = -1.3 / 34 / 32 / 33.4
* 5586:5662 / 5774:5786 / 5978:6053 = 0.5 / 33.3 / 36.1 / 34.4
